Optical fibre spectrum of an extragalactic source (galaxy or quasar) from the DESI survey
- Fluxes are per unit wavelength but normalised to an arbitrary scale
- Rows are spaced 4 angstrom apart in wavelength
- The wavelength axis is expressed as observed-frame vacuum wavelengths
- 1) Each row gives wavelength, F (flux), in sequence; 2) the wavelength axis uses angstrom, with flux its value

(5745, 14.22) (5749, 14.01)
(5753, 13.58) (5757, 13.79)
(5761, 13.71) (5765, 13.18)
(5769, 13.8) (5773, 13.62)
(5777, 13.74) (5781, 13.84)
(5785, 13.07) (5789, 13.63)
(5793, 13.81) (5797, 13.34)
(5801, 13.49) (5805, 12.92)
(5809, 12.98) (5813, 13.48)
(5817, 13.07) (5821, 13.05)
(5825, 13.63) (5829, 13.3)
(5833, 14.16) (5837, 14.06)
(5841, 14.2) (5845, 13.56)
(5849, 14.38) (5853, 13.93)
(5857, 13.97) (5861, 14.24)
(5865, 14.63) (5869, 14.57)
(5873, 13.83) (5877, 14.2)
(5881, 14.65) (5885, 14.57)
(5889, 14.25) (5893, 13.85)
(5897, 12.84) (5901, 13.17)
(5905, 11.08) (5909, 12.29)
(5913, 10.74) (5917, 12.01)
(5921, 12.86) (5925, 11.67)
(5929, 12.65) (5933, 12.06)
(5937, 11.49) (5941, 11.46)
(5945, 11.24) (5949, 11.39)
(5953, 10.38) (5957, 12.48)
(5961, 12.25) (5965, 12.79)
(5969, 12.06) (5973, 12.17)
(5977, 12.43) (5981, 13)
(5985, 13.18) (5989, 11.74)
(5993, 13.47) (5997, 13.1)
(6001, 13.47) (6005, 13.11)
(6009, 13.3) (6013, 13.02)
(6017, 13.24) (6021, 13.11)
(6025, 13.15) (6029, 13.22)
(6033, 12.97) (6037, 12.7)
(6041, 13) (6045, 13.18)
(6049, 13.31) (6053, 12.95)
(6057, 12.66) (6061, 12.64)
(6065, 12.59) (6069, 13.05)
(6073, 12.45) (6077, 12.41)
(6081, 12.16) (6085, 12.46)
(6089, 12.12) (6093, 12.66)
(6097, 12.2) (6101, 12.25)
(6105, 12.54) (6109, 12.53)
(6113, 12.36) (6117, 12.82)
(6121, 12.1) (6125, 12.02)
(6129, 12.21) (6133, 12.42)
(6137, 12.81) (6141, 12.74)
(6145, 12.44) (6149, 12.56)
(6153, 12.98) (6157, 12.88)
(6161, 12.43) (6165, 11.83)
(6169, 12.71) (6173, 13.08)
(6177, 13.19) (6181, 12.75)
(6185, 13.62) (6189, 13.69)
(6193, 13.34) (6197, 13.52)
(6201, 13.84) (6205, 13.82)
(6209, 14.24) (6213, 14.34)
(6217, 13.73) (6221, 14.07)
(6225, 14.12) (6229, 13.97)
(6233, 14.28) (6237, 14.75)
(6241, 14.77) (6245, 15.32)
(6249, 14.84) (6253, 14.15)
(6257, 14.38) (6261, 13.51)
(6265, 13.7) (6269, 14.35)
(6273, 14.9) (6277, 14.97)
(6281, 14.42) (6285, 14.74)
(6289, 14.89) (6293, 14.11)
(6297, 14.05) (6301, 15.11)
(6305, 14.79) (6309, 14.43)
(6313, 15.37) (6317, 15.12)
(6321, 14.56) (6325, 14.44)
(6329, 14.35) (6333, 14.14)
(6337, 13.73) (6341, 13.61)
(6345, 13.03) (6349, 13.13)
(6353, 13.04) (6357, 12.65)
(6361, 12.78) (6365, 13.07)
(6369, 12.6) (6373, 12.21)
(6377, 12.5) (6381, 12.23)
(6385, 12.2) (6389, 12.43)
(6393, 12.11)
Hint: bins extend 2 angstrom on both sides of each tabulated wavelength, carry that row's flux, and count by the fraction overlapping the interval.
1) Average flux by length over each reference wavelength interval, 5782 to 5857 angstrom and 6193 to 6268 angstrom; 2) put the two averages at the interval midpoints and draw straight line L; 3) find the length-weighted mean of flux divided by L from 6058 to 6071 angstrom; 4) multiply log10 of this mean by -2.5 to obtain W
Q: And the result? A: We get 0.10 mag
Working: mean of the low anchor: 13.6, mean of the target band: 12.8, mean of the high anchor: 14.2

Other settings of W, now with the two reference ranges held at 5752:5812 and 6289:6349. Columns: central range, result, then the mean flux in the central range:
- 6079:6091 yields 0.14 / 12.2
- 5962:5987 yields 0.10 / 12.6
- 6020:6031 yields 0.06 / 13.2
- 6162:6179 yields 0.11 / 12.7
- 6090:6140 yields 0.13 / 12.4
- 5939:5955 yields 0.23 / 11.1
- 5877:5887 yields -0.07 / 14.5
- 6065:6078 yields 0.11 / 12.6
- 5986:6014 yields 0.06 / 13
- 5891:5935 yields 0.12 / 12.3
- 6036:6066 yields 0.08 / 12.9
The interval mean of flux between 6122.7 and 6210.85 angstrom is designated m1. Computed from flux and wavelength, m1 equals 13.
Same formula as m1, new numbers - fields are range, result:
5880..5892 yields 14.4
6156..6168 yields 12.4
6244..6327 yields 14.6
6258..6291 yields 14.4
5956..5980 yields 12.4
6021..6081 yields 12.9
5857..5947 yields 12.9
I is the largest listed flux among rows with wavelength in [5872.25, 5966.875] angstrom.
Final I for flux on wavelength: 14.65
